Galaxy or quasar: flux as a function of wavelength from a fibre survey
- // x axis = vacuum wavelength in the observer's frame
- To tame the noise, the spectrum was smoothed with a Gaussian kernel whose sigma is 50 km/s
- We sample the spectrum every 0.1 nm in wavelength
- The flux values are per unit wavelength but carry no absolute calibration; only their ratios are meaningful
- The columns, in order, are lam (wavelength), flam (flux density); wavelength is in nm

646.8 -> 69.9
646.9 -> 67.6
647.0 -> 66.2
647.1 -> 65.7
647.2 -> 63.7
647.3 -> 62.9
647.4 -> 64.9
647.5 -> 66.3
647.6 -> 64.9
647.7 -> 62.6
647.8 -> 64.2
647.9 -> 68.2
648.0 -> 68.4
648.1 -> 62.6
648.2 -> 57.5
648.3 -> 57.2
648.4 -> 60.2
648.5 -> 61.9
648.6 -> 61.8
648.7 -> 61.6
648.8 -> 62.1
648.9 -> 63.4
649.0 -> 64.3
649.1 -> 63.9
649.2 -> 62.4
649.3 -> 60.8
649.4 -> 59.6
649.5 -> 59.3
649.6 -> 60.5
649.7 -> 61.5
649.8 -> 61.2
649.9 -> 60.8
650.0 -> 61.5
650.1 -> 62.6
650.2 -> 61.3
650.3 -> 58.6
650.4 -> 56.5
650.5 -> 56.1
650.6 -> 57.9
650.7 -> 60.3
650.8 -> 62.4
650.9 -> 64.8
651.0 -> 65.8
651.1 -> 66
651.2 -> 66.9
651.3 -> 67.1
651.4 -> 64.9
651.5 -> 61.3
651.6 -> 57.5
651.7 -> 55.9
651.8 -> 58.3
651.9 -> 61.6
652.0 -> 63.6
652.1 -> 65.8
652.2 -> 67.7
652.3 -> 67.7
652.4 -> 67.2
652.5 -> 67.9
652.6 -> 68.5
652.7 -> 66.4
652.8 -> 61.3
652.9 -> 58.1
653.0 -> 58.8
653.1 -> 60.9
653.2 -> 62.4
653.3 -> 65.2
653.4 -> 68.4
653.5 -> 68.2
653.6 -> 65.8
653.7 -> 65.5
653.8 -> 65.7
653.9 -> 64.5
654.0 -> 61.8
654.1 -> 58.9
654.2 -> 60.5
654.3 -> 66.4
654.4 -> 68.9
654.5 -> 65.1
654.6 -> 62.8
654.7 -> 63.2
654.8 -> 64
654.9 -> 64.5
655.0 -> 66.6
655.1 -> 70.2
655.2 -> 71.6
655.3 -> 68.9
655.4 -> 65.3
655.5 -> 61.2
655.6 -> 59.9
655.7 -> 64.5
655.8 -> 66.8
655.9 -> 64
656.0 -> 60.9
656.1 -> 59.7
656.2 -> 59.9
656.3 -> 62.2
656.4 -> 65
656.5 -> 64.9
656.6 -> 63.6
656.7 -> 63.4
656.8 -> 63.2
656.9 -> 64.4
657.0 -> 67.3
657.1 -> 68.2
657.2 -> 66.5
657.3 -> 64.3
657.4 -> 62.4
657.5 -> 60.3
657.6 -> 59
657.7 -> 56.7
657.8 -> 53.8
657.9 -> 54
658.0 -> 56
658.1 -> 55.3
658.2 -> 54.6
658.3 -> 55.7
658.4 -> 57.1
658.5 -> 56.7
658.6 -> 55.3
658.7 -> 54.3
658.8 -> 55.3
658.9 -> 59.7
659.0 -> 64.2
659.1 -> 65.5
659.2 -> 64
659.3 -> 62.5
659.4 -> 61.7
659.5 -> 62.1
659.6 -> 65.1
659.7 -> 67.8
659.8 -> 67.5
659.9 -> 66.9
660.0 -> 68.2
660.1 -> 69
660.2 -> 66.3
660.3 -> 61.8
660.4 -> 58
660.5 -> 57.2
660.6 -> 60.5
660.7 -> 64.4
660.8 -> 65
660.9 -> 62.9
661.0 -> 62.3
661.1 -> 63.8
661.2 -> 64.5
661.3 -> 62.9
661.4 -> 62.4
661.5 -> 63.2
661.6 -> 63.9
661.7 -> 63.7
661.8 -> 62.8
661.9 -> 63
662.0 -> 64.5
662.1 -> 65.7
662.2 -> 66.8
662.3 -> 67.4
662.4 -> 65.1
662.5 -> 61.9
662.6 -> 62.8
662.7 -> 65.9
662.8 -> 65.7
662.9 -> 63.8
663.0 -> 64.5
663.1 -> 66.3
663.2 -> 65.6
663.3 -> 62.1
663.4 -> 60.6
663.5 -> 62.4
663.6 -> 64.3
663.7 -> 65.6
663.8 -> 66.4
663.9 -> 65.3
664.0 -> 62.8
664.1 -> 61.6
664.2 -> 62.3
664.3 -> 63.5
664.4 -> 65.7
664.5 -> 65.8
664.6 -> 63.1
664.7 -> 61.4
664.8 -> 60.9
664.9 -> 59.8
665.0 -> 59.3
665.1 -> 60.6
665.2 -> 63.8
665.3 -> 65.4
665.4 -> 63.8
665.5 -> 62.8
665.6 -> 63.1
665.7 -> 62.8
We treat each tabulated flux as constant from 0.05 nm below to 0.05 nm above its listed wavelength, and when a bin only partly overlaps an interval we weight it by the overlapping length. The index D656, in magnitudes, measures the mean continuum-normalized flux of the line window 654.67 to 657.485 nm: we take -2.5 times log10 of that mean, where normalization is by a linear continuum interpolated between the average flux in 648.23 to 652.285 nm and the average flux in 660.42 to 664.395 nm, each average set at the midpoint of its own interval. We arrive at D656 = -0.03 mag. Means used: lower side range 61.7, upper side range 63.7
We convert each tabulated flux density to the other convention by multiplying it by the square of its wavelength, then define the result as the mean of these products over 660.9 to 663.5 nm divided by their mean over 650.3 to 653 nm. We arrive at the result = 1.05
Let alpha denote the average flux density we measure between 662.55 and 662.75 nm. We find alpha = 64.4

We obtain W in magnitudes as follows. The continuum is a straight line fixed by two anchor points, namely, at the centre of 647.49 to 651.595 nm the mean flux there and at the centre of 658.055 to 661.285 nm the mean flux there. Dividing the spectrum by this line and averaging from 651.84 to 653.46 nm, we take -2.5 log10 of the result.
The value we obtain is -0.04 mag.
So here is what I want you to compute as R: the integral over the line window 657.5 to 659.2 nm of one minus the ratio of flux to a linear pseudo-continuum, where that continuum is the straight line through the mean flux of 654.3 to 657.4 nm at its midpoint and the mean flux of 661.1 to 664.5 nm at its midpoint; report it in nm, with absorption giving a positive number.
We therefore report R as 0.19 nm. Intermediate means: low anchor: 64.7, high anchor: 64.1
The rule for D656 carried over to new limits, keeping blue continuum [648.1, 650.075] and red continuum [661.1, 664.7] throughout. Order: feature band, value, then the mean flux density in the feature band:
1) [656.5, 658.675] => 0.05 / 59.9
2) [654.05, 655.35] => -0.05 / 65.5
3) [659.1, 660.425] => -0.02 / 64.8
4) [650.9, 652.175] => -0.02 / 63.1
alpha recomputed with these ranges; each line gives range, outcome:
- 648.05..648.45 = 59.4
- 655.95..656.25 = 60.2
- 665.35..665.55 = 63.3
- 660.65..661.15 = 63.7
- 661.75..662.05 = 63.4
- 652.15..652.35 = 67.7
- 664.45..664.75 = 63.4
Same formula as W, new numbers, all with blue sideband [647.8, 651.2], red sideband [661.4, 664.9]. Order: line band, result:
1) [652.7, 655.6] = -0.033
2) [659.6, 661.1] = -0.012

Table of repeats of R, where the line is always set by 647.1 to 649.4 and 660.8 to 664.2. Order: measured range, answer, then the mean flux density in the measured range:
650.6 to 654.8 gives -0.04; 63.8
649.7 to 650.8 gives 0.06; 59.9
